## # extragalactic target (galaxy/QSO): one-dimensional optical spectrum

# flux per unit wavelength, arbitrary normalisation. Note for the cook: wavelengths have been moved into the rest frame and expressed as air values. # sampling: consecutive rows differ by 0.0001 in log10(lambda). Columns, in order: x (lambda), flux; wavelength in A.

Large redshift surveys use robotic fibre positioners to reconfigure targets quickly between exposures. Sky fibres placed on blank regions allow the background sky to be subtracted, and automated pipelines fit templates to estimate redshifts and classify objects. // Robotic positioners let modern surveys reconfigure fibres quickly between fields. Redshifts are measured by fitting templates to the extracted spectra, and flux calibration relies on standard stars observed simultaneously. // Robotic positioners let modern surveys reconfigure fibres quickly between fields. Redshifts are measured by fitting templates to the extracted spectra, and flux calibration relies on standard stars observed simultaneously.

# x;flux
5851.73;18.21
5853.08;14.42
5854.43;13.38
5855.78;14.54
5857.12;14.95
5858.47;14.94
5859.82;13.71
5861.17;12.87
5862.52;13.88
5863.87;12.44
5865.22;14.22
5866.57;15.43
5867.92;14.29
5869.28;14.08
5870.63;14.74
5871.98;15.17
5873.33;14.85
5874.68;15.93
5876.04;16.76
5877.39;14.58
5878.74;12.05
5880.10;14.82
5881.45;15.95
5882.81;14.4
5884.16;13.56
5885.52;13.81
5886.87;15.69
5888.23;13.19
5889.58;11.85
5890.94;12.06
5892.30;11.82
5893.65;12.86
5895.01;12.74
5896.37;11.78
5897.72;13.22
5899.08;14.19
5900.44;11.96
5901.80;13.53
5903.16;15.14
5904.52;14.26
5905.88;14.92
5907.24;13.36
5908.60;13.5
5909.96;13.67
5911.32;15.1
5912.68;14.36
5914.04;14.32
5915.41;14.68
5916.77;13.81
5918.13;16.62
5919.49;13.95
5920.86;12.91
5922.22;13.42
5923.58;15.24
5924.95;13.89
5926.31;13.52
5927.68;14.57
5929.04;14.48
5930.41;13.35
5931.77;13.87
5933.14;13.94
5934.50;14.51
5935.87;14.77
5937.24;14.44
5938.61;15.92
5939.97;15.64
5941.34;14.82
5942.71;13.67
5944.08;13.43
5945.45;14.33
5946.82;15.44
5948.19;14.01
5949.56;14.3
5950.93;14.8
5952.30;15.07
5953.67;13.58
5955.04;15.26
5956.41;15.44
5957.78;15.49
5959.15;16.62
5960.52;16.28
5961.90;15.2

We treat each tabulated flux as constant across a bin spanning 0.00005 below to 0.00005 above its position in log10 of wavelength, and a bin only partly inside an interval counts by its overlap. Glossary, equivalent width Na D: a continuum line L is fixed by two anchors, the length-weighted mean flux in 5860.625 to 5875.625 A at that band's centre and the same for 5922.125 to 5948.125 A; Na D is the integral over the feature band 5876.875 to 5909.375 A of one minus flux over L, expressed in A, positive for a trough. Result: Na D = 1.9 A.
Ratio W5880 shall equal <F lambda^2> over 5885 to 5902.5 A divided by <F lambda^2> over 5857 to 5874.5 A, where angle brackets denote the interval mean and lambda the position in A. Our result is 0.92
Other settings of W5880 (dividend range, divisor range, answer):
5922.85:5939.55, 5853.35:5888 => 1.02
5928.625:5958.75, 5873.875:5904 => 1.08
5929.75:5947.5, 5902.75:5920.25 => 1.01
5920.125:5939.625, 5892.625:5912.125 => 1.06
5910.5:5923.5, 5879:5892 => 1.05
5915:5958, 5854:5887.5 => 1.02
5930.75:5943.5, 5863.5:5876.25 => 1.01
